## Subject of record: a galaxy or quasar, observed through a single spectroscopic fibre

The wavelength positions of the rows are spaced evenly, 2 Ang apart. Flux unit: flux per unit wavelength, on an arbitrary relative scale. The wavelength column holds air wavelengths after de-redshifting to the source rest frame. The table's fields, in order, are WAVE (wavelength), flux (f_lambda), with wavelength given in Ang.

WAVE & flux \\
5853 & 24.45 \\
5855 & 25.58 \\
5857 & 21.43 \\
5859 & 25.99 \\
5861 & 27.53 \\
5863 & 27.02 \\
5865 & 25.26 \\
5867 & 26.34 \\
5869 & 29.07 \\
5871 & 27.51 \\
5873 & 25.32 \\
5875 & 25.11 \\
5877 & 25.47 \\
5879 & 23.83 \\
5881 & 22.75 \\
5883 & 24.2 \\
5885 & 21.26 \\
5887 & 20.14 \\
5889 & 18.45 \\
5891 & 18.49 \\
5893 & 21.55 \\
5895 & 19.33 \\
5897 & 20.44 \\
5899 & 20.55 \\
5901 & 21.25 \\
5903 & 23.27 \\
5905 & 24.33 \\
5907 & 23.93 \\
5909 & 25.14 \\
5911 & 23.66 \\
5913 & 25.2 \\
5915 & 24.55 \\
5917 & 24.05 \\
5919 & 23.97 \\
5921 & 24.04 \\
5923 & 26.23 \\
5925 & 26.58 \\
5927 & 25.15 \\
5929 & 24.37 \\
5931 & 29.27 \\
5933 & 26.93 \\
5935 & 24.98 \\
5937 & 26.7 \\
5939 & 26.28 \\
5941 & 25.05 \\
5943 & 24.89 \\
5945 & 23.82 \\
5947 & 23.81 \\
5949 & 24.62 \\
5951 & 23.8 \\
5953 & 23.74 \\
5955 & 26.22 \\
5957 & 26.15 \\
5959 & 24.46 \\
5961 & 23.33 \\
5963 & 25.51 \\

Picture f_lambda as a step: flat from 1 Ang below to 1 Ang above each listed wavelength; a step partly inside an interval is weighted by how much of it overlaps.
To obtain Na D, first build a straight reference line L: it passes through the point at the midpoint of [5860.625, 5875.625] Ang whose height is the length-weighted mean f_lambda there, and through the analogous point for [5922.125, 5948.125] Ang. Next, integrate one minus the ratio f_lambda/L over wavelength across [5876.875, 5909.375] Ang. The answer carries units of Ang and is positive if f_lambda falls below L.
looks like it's 5.5 Ang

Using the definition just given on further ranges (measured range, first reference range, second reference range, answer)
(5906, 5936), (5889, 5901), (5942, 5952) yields -4.2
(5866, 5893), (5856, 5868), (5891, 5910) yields 0.5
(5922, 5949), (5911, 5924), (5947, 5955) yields -1.4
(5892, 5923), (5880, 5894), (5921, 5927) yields 0.7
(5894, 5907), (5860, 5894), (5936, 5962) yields 1.4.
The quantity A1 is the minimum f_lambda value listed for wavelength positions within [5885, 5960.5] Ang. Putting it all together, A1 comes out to 18.45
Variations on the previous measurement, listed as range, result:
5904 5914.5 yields 23.66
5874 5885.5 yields 21.26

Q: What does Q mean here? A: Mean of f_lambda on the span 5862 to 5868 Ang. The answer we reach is 26.2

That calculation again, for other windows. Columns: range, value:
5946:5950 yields 24.2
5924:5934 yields 26.5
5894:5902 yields 20.4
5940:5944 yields 25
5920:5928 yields 25.5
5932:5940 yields 26.2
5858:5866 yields 26.4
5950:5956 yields 24.6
